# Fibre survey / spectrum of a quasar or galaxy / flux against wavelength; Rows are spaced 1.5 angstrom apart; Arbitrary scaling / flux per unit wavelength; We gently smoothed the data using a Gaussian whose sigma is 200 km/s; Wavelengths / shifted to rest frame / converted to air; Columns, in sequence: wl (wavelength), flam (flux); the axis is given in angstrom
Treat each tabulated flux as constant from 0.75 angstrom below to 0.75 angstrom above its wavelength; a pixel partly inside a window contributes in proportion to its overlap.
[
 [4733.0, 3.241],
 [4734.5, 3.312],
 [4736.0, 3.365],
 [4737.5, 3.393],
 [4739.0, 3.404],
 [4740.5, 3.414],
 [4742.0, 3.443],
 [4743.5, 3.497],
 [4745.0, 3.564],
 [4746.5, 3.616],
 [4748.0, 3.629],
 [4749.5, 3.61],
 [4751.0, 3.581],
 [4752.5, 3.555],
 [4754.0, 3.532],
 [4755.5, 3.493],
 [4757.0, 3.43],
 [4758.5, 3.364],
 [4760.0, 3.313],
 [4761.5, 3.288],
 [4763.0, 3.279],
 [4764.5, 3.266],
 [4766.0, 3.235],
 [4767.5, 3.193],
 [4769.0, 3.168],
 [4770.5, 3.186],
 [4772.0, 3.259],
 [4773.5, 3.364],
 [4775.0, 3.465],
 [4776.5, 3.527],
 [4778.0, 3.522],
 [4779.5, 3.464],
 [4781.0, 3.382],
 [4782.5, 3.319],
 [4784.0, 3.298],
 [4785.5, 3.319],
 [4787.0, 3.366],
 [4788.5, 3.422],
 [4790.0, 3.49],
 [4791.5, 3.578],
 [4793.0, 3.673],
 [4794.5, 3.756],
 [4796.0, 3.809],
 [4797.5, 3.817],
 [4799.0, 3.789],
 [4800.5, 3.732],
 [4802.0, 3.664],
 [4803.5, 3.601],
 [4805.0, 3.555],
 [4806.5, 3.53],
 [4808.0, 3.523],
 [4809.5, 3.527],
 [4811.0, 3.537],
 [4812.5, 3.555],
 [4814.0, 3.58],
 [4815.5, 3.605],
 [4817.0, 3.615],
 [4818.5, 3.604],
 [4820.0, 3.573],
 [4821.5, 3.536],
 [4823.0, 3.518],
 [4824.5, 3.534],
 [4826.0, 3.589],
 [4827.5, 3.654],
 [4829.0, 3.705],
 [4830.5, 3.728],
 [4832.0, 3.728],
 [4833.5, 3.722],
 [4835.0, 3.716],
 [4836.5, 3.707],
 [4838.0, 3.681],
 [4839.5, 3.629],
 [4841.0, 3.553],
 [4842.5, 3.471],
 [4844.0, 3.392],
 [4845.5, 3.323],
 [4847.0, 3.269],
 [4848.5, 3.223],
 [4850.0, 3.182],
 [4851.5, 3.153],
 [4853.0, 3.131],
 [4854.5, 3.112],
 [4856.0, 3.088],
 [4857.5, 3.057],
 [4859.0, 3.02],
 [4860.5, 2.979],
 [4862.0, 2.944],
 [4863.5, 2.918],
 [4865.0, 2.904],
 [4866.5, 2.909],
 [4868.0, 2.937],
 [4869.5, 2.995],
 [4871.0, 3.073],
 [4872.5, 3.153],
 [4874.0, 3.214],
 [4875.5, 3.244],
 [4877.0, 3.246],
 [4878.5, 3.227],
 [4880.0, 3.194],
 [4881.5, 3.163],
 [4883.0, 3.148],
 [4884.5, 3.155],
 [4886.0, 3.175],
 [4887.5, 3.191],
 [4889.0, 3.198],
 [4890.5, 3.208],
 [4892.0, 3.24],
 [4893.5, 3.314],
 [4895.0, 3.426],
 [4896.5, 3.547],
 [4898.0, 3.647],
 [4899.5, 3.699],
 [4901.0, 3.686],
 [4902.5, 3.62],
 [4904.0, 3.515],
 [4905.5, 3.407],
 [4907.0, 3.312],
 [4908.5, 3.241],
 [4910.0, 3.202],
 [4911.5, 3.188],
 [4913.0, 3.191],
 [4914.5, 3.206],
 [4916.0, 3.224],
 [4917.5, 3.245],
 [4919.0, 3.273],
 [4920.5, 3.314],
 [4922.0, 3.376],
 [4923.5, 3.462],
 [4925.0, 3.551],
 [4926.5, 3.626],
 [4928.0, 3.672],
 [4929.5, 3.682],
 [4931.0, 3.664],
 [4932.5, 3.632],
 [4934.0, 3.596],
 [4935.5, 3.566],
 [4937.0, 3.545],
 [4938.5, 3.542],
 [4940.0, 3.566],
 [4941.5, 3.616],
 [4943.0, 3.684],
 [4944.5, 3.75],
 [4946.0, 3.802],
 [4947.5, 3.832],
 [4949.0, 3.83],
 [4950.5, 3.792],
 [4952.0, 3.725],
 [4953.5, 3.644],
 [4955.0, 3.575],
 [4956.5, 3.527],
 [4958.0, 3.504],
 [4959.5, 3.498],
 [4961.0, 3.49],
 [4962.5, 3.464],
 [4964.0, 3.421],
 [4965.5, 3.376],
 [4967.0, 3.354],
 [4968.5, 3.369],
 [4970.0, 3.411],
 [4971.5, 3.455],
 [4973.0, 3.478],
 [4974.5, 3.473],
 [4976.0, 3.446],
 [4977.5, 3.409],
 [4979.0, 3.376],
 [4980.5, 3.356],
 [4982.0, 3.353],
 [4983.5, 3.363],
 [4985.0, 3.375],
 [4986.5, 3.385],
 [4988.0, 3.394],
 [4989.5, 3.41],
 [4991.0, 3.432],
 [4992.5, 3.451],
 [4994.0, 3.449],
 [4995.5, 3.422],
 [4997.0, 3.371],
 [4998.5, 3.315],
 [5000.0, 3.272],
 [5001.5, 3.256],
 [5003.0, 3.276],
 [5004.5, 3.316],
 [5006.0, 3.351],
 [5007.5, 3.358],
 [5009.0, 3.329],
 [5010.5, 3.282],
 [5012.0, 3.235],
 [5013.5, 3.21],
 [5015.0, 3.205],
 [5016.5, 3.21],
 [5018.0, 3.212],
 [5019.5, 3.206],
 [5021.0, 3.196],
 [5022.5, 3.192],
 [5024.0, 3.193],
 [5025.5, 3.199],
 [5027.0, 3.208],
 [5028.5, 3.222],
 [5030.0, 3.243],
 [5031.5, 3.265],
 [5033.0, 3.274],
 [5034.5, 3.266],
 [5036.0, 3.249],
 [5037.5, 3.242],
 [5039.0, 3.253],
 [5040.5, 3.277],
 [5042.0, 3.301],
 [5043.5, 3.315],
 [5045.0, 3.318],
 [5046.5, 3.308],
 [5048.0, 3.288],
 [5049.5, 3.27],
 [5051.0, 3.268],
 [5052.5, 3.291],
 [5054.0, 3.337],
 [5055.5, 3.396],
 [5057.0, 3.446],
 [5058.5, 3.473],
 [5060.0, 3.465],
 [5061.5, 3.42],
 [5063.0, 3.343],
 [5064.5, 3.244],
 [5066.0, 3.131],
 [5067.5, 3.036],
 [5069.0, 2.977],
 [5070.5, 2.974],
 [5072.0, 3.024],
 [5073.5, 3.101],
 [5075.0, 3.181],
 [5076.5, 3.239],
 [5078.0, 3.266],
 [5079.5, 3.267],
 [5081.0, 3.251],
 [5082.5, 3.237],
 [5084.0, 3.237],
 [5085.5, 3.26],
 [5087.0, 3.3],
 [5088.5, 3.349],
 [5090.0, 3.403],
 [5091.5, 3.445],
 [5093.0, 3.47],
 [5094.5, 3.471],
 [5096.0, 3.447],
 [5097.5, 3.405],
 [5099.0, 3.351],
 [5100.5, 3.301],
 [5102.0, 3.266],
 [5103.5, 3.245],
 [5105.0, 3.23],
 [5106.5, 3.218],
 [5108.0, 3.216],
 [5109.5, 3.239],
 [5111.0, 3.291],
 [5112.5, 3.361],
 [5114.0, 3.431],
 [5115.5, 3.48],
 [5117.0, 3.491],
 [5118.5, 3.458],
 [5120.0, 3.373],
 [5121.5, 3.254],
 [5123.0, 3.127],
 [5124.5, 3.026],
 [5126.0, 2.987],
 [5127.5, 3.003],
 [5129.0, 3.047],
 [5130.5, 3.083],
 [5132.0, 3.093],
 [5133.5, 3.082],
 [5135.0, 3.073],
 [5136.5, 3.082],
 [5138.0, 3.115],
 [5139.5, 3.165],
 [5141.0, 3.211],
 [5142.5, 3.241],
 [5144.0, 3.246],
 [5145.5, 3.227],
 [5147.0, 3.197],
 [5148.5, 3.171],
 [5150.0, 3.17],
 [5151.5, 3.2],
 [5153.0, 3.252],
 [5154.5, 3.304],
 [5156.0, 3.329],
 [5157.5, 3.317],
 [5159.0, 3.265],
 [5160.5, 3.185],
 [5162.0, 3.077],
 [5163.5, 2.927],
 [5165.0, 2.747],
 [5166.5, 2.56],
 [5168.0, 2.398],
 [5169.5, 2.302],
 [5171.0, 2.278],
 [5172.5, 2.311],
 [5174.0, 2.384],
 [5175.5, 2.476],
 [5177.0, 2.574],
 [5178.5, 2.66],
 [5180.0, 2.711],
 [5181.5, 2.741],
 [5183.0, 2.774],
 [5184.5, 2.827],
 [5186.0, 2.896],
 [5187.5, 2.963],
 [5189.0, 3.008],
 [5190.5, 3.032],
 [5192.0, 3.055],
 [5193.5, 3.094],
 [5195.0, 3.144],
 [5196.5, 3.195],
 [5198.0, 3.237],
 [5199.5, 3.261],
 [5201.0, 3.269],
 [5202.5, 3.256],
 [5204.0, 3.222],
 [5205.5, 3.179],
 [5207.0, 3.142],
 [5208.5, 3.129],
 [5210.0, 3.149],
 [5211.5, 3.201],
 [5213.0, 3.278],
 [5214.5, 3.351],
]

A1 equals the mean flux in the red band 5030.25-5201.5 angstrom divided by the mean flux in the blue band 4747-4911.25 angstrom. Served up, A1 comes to 0.93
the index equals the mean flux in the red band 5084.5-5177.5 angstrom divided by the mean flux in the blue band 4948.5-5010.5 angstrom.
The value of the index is 0.91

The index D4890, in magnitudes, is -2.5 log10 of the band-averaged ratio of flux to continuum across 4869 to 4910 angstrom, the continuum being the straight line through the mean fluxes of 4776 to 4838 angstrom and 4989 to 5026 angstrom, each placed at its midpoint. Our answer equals 0.05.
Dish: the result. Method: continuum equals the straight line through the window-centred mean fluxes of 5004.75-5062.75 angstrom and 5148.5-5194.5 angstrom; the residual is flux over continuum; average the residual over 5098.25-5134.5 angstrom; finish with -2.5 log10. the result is -0.069 mag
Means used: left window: 3.28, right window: 2.87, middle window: 3.23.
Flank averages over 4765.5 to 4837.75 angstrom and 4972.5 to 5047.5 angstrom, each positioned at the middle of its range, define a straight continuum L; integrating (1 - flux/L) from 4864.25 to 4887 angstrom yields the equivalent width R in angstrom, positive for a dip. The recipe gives 2.2 angstrom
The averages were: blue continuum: 3.54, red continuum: 3.31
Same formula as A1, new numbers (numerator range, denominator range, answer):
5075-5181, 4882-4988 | 0.90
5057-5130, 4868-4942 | 0.97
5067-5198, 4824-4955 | 0.91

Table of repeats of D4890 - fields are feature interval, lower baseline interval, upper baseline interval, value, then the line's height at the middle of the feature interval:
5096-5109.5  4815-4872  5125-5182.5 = -0.09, 3.02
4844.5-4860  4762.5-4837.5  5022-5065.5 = 0.11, 3.48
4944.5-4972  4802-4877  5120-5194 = -0.11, 3.23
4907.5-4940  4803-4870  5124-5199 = -0.05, 3.28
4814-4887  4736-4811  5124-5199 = 0.02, 3.37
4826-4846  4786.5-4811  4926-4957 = 0.00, 3.63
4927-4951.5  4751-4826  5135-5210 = -0.12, 3.29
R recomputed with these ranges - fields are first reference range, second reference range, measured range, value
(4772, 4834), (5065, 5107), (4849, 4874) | 3.3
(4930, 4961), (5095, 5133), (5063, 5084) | 1.2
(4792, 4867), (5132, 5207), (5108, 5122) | -1.4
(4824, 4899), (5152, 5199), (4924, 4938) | -1.8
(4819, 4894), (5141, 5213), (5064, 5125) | -4.0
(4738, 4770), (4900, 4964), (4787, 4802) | -0.9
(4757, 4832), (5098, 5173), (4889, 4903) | -0.3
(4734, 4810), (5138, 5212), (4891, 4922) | -0.6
